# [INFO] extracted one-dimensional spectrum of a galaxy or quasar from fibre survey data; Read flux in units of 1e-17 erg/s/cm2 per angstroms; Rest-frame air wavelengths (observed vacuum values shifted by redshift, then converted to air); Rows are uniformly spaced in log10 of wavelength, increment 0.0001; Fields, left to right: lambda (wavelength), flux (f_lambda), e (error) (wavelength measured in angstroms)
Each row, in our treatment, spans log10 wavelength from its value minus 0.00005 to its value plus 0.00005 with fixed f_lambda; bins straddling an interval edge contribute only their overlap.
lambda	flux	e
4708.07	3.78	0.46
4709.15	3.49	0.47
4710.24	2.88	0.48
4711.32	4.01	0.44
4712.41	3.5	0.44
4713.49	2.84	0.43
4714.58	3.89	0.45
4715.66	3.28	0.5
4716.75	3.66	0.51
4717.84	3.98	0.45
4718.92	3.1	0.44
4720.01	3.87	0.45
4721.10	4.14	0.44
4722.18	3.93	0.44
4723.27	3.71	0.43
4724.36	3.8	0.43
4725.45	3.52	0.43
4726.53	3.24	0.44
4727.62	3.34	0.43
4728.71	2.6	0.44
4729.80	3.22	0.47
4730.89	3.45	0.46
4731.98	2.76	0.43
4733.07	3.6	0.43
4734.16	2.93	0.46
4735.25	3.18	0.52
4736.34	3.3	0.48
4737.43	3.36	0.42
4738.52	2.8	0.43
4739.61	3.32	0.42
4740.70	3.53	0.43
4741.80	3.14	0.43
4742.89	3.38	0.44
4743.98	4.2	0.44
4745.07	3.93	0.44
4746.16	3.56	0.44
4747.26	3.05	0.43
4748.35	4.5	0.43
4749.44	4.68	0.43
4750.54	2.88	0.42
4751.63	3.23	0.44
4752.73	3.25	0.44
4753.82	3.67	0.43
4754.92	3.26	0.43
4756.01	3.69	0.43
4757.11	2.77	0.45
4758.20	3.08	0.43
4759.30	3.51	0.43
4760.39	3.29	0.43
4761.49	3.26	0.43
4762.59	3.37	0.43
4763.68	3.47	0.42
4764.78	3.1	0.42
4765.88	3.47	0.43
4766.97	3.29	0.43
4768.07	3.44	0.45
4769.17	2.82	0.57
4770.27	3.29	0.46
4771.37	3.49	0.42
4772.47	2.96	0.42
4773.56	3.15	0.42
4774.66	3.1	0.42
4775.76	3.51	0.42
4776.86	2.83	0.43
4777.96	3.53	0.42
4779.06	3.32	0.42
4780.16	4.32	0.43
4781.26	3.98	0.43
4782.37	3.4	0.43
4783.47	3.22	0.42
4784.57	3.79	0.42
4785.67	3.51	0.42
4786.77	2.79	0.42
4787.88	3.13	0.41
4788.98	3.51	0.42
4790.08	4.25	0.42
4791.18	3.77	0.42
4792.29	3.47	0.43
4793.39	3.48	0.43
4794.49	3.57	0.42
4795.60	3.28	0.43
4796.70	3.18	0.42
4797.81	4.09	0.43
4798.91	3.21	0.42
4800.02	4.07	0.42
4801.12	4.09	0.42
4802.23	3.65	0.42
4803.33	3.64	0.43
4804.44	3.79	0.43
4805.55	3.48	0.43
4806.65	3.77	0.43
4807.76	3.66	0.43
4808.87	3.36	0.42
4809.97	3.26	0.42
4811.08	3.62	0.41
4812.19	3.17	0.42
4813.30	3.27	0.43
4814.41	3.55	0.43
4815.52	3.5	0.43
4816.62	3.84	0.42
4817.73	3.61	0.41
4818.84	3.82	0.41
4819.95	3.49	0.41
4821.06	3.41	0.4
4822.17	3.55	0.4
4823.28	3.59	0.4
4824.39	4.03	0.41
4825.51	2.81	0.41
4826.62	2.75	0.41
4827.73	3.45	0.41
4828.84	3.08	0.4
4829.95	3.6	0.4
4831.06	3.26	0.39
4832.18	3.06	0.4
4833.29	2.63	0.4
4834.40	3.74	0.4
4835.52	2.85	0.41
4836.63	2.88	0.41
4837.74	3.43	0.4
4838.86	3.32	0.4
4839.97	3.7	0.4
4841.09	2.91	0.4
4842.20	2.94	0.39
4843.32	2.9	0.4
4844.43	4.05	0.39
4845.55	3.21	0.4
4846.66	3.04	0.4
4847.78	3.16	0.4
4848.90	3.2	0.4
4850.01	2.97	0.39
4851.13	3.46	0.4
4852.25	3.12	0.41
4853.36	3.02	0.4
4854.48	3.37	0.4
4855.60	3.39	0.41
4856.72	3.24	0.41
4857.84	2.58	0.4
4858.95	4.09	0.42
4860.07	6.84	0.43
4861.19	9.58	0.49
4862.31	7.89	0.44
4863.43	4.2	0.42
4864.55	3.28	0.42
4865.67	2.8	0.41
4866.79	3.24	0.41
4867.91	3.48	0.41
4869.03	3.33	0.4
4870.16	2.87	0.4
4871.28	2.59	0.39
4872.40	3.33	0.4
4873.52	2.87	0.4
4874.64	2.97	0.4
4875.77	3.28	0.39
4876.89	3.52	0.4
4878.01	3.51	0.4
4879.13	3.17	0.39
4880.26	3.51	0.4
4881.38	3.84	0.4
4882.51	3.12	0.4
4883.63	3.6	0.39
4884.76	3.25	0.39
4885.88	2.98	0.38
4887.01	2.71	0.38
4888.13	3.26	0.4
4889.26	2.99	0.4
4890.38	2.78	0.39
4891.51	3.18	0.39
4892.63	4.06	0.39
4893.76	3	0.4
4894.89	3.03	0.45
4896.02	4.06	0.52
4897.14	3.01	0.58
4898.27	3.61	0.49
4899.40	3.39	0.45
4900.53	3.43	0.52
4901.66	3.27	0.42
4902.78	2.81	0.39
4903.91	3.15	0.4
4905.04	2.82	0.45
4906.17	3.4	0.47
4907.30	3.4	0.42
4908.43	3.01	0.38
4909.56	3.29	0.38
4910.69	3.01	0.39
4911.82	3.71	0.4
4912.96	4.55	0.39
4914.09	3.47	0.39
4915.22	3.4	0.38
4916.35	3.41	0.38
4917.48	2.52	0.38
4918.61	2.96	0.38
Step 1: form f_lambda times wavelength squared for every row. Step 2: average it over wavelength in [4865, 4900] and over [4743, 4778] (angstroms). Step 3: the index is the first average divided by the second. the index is 1.00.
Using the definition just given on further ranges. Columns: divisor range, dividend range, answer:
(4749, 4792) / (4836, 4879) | 1.11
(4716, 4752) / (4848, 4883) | 1.13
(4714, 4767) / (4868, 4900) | 1.00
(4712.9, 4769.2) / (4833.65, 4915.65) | 1.07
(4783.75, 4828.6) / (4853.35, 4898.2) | 1.06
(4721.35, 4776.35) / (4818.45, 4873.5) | 1.10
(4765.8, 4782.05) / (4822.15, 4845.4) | 0.99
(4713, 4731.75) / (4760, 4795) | 1.00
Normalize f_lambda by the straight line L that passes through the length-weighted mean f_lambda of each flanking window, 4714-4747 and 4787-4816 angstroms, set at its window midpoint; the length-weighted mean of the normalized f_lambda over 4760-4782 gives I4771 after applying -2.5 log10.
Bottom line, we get 0.052 mag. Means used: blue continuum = 3.45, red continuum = 3.56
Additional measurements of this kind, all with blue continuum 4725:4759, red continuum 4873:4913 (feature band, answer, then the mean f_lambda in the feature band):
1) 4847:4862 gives -0.223 mag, 4.05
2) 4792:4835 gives -0.050 mag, 3.48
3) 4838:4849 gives 0.020 mag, 3.25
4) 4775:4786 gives -0.059 mag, 3.53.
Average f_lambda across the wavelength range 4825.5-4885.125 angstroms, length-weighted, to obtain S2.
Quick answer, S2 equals 3.51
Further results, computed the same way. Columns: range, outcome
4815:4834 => 3.38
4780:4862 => 3.56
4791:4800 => 3.53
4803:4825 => 3.57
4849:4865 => 4.34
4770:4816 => 3.5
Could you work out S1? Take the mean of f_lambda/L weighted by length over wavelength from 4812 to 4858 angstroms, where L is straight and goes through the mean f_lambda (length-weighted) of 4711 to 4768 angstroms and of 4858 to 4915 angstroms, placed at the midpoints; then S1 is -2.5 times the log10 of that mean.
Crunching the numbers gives 0.08 mag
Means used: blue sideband 3.44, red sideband 3.58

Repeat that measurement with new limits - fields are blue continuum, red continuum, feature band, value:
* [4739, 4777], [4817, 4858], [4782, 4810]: -0.07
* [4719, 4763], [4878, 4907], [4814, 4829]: -0.04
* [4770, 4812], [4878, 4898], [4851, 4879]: -0.15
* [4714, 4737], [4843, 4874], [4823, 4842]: 0.15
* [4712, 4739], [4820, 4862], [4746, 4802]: 0.00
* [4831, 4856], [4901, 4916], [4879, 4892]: 0.03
